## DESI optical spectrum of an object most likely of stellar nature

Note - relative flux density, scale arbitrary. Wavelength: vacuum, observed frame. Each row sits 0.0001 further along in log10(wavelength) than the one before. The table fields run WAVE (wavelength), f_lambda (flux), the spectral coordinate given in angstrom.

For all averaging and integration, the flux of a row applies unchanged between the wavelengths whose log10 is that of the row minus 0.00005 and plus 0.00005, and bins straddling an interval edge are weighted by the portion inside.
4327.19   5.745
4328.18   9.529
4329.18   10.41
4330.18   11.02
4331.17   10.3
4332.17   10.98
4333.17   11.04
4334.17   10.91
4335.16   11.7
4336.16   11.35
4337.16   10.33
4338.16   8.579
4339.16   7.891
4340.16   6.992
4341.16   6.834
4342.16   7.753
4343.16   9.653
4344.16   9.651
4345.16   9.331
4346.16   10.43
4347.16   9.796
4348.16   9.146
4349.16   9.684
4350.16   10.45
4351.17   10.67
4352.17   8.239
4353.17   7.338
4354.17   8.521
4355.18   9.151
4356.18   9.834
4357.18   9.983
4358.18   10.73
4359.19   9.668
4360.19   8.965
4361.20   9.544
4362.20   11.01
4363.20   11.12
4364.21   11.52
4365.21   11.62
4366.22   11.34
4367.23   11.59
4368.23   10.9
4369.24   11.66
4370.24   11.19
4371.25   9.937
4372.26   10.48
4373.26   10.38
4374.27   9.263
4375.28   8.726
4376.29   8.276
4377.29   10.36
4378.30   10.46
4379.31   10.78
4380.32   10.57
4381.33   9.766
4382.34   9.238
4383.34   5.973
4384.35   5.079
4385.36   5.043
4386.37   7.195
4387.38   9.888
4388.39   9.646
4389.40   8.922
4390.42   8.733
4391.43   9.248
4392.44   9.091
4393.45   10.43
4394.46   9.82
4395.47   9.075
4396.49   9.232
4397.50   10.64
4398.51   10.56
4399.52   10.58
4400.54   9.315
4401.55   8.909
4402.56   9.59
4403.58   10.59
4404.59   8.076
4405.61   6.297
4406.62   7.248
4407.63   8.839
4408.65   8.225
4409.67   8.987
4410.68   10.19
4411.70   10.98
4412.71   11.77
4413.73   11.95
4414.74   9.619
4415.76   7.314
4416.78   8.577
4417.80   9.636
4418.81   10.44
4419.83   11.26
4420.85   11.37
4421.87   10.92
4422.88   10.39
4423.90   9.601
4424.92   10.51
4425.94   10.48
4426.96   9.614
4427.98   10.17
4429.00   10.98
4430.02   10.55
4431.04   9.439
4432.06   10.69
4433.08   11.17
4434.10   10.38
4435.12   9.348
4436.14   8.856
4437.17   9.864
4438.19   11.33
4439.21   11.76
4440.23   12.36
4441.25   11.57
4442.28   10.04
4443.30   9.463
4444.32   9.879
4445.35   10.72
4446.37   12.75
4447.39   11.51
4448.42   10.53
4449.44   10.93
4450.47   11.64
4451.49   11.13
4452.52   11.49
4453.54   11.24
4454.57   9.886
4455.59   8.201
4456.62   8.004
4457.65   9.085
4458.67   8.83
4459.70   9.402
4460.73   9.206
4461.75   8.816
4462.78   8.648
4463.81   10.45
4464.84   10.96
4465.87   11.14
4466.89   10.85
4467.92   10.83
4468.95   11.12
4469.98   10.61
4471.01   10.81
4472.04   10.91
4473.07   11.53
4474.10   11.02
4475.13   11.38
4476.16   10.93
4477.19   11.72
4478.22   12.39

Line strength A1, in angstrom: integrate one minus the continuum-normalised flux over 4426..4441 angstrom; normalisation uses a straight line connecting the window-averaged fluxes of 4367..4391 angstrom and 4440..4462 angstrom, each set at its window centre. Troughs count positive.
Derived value -0.64 angstrom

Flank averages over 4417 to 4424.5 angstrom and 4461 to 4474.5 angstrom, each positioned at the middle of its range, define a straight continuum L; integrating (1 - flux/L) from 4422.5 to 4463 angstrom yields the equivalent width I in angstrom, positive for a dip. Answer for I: 0.9 angstrom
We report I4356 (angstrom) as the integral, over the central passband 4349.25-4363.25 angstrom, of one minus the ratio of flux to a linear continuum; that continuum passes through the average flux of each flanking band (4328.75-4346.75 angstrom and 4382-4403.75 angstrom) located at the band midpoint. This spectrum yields -0.2 angstrom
